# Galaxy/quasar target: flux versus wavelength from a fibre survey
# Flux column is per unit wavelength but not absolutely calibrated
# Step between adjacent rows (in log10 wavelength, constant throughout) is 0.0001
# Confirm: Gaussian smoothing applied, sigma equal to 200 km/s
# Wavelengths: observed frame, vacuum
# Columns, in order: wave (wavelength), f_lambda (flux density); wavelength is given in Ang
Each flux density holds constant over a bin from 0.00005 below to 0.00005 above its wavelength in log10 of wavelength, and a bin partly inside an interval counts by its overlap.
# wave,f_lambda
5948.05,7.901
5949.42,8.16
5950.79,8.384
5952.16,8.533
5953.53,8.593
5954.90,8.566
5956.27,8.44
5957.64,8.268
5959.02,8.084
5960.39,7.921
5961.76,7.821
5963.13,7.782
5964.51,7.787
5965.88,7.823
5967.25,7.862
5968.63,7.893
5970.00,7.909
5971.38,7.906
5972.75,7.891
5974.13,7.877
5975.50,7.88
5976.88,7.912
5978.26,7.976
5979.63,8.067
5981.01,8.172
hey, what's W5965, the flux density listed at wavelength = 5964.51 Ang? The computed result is 7.787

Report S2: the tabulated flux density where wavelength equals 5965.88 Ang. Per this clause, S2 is 7.823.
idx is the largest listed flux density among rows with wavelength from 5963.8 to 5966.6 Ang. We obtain 7.823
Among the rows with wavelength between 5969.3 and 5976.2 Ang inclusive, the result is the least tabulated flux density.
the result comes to 7.877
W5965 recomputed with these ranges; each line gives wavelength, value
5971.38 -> 7.906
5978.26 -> 7.976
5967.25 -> 7.862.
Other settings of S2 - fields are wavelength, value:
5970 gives 7.909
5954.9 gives 8.566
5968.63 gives 7.893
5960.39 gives 7.921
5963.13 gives 7.782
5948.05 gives 7.901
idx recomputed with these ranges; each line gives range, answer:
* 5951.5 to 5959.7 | 8.593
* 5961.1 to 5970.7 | 7.909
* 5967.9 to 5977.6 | 7.912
